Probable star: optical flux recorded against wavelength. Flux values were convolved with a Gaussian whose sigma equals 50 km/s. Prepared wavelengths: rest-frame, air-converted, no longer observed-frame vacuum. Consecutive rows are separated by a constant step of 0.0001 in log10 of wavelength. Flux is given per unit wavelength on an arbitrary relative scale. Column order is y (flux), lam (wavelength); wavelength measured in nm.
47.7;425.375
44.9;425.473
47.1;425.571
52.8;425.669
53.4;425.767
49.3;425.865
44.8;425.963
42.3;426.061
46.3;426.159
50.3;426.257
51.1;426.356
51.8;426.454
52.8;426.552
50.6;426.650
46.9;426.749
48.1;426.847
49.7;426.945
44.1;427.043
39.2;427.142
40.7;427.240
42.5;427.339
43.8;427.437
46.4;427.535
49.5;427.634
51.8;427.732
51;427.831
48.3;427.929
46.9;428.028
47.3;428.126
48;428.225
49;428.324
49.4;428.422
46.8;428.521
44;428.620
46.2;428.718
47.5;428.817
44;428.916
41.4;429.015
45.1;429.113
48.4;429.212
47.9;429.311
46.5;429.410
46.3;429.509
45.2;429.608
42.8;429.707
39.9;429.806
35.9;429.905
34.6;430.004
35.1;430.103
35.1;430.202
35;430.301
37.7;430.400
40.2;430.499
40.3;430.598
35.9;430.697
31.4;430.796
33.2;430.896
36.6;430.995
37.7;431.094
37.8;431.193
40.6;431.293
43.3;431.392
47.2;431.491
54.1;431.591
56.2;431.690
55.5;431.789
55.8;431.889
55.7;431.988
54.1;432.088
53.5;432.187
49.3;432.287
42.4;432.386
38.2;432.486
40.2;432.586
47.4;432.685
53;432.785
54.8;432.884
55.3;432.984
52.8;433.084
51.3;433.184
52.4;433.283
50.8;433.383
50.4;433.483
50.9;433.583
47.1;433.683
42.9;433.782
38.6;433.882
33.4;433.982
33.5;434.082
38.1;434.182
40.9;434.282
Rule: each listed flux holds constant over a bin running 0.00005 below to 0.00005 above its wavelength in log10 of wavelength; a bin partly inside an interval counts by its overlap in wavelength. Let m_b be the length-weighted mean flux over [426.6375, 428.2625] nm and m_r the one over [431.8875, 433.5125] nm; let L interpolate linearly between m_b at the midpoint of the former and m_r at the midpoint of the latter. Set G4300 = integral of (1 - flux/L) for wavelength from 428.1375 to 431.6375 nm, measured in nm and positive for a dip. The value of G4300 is 0.452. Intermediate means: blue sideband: 46.7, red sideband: 50.3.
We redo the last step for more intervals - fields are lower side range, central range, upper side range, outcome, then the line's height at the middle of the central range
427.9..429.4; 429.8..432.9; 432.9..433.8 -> 0.37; 49.1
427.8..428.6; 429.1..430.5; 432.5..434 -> 0.21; 48.1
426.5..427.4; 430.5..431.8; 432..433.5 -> 0.19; 48.8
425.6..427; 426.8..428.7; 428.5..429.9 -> 0.01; 47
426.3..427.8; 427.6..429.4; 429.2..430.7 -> -0.14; 43.8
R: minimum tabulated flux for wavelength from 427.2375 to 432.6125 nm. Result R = 31.4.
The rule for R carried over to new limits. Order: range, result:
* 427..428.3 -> 39.2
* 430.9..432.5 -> 36.6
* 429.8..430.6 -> 34.6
